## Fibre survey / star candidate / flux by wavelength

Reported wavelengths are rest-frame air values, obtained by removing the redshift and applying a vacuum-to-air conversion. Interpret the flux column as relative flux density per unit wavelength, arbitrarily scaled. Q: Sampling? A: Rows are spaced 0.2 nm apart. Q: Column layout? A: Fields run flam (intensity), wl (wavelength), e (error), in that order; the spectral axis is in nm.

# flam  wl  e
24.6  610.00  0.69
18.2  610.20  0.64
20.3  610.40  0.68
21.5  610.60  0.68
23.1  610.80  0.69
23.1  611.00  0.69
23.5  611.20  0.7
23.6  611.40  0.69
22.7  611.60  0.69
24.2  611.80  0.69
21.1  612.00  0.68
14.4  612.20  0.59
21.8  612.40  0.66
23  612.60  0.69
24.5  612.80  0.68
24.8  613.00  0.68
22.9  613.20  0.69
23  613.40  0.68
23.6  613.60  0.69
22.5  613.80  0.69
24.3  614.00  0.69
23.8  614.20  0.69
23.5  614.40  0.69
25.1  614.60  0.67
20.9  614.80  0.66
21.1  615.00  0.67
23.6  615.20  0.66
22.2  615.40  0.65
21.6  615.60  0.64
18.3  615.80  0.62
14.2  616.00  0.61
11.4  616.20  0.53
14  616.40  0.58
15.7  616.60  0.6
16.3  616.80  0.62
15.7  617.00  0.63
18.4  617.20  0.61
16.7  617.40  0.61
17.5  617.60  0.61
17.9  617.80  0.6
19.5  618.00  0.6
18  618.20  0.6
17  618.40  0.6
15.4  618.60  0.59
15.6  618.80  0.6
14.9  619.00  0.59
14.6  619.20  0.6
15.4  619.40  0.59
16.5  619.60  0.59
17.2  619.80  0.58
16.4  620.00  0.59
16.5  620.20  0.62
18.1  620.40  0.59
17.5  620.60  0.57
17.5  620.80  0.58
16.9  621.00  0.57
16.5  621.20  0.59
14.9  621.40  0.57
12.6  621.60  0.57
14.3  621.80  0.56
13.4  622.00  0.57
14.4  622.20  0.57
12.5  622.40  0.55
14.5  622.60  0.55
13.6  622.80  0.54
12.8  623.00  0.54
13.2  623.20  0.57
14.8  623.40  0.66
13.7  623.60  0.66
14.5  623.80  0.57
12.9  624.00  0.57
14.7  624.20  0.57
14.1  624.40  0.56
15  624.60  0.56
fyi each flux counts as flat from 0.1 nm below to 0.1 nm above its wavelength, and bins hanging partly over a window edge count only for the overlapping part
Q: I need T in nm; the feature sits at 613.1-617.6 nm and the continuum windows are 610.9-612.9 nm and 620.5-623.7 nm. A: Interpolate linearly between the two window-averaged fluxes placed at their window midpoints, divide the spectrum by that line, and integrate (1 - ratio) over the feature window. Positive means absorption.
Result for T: -0.04 nm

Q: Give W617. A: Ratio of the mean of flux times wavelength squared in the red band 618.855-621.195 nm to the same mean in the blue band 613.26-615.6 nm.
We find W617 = 0.7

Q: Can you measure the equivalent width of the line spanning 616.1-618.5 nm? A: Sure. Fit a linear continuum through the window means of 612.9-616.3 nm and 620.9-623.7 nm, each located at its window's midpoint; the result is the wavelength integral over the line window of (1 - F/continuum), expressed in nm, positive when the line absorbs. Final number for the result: 0.302 nm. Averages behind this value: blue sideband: 21.6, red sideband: 14.2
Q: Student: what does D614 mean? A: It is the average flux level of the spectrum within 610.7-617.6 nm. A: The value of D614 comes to 20.8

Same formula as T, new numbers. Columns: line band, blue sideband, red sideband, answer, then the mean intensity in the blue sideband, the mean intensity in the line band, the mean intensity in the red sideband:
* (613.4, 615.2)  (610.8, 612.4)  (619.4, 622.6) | -0.27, 21.9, 23.1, 15.6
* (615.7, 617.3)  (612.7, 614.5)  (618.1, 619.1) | 0.31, 23.7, 15.5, 16.2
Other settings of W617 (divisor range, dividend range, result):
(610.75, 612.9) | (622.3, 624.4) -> 0.64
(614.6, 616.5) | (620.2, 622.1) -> 0.85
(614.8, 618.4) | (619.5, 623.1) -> 0.87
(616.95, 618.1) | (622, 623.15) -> 0.78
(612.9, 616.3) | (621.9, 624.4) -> 0.66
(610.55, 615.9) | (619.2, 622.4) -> 0.72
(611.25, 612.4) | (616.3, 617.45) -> 0.77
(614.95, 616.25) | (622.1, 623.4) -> 0.73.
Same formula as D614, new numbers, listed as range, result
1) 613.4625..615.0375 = 23.2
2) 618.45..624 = 15.1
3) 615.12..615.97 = 20.8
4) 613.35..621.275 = 18.3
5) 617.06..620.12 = 16.7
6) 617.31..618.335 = 17.9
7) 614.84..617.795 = 17.7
